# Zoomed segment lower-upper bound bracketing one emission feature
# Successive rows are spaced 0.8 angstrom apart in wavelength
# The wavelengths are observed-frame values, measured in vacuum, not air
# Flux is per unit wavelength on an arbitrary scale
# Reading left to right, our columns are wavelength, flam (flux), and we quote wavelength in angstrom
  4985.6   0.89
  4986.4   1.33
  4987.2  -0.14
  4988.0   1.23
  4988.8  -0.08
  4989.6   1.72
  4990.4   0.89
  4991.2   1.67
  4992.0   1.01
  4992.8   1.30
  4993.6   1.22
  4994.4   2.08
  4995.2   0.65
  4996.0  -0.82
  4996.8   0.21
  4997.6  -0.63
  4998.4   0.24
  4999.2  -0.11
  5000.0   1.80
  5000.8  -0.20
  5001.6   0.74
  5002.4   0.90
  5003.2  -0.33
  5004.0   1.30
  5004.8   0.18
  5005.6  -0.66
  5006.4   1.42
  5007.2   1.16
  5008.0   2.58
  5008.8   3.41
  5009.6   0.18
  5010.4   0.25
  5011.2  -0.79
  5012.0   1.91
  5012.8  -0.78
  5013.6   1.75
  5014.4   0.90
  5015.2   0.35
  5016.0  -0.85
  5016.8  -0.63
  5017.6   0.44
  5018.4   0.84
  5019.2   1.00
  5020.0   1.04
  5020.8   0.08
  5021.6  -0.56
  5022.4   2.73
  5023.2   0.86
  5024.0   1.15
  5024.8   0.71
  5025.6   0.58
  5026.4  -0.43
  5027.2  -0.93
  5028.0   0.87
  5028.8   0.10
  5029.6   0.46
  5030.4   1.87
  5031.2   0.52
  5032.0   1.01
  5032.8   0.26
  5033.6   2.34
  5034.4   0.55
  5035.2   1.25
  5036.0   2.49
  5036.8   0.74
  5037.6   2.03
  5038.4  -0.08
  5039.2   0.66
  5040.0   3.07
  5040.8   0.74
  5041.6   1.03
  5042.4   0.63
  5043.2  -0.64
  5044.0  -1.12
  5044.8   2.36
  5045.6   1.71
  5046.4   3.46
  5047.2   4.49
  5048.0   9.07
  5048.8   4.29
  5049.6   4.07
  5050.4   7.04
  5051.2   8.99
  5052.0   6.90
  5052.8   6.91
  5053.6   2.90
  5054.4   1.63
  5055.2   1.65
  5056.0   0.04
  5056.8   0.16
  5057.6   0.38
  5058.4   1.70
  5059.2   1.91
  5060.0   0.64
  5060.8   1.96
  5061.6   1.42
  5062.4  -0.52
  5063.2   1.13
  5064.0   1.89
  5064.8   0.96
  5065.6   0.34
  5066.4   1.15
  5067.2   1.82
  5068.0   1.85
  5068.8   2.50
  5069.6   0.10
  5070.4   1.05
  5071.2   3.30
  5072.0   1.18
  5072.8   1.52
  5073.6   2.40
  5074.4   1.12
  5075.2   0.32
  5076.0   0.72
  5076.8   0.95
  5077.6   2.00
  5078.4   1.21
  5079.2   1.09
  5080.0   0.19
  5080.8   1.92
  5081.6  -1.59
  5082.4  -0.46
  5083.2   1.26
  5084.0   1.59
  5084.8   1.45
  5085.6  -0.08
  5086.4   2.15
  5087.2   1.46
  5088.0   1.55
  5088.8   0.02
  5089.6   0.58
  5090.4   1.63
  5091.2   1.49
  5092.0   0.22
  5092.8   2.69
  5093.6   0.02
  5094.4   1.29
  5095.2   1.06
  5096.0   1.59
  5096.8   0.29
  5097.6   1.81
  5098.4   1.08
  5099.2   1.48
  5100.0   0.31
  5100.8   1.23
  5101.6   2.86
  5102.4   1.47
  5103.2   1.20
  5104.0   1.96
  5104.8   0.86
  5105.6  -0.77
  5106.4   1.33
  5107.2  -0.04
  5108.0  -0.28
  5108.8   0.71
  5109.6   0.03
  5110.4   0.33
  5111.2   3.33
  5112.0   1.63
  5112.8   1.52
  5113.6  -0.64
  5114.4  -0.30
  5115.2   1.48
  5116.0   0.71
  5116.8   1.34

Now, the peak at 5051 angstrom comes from [O II] 3727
